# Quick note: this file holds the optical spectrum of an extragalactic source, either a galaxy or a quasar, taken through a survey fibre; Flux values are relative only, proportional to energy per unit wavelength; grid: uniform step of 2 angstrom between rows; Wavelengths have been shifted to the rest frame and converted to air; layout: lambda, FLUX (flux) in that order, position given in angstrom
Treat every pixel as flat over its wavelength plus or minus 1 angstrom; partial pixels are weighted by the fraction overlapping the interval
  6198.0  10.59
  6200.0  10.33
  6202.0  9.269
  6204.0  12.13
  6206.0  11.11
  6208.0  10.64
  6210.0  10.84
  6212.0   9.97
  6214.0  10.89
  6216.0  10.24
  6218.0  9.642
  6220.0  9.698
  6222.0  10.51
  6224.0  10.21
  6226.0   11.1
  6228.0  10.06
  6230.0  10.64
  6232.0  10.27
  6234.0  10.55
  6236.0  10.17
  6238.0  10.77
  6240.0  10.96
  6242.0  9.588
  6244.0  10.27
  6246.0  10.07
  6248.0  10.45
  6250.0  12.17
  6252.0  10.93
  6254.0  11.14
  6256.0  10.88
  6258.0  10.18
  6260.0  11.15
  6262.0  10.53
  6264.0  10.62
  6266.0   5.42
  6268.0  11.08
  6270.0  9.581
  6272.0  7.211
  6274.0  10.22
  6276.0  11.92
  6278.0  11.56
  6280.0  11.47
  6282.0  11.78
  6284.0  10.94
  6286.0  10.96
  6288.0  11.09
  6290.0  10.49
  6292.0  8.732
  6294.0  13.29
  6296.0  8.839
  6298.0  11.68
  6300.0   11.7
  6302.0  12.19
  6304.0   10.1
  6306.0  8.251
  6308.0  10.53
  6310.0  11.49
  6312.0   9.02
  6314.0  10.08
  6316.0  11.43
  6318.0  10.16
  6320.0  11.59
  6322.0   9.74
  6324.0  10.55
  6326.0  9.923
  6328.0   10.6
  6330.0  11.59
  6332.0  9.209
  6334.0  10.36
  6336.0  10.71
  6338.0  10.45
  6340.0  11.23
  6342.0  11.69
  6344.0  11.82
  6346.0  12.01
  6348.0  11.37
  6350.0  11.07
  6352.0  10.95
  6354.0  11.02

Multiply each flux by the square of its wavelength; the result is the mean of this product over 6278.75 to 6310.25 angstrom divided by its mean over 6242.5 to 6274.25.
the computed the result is 1.08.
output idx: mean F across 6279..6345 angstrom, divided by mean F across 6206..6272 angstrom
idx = 1.04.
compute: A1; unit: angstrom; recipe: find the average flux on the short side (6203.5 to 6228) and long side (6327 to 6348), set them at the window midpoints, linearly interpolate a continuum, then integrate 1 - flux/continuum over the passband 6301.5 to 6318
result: 0.9 angstrom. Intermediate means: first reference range 10.5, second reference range 11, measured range 10.3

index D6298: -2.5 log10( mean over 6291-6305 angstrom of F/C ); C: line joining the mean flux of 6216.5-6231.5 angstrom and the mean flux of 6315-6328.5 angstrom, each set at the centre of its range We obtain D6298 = -0.044 mag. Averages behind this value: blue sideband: 10.3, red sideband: 10.6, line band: 10.9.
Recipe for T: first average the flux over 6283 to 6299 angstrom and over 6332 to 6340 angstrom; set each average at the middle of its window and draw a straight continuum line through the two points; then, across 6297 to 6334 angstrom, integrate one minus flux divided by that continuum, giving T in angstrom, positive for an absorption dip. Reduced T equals 0.1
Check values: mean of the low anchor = 10.8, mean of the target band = 10.5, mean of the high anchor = 10.4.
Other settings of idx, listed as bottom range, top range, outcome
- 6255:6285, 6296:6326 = 1.02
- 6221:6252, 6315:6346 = 1.02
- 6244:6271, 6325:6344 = 1.04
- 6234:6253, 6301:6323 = 0.98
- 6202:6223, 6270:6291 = 1.02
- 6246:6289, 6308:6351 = 1.02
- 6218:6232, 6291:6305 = 1.06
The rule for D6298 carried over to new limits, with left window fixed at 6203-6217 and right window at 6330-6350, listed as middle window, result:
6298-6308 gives 0.030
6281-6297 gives 0.018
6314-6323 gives 0.033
